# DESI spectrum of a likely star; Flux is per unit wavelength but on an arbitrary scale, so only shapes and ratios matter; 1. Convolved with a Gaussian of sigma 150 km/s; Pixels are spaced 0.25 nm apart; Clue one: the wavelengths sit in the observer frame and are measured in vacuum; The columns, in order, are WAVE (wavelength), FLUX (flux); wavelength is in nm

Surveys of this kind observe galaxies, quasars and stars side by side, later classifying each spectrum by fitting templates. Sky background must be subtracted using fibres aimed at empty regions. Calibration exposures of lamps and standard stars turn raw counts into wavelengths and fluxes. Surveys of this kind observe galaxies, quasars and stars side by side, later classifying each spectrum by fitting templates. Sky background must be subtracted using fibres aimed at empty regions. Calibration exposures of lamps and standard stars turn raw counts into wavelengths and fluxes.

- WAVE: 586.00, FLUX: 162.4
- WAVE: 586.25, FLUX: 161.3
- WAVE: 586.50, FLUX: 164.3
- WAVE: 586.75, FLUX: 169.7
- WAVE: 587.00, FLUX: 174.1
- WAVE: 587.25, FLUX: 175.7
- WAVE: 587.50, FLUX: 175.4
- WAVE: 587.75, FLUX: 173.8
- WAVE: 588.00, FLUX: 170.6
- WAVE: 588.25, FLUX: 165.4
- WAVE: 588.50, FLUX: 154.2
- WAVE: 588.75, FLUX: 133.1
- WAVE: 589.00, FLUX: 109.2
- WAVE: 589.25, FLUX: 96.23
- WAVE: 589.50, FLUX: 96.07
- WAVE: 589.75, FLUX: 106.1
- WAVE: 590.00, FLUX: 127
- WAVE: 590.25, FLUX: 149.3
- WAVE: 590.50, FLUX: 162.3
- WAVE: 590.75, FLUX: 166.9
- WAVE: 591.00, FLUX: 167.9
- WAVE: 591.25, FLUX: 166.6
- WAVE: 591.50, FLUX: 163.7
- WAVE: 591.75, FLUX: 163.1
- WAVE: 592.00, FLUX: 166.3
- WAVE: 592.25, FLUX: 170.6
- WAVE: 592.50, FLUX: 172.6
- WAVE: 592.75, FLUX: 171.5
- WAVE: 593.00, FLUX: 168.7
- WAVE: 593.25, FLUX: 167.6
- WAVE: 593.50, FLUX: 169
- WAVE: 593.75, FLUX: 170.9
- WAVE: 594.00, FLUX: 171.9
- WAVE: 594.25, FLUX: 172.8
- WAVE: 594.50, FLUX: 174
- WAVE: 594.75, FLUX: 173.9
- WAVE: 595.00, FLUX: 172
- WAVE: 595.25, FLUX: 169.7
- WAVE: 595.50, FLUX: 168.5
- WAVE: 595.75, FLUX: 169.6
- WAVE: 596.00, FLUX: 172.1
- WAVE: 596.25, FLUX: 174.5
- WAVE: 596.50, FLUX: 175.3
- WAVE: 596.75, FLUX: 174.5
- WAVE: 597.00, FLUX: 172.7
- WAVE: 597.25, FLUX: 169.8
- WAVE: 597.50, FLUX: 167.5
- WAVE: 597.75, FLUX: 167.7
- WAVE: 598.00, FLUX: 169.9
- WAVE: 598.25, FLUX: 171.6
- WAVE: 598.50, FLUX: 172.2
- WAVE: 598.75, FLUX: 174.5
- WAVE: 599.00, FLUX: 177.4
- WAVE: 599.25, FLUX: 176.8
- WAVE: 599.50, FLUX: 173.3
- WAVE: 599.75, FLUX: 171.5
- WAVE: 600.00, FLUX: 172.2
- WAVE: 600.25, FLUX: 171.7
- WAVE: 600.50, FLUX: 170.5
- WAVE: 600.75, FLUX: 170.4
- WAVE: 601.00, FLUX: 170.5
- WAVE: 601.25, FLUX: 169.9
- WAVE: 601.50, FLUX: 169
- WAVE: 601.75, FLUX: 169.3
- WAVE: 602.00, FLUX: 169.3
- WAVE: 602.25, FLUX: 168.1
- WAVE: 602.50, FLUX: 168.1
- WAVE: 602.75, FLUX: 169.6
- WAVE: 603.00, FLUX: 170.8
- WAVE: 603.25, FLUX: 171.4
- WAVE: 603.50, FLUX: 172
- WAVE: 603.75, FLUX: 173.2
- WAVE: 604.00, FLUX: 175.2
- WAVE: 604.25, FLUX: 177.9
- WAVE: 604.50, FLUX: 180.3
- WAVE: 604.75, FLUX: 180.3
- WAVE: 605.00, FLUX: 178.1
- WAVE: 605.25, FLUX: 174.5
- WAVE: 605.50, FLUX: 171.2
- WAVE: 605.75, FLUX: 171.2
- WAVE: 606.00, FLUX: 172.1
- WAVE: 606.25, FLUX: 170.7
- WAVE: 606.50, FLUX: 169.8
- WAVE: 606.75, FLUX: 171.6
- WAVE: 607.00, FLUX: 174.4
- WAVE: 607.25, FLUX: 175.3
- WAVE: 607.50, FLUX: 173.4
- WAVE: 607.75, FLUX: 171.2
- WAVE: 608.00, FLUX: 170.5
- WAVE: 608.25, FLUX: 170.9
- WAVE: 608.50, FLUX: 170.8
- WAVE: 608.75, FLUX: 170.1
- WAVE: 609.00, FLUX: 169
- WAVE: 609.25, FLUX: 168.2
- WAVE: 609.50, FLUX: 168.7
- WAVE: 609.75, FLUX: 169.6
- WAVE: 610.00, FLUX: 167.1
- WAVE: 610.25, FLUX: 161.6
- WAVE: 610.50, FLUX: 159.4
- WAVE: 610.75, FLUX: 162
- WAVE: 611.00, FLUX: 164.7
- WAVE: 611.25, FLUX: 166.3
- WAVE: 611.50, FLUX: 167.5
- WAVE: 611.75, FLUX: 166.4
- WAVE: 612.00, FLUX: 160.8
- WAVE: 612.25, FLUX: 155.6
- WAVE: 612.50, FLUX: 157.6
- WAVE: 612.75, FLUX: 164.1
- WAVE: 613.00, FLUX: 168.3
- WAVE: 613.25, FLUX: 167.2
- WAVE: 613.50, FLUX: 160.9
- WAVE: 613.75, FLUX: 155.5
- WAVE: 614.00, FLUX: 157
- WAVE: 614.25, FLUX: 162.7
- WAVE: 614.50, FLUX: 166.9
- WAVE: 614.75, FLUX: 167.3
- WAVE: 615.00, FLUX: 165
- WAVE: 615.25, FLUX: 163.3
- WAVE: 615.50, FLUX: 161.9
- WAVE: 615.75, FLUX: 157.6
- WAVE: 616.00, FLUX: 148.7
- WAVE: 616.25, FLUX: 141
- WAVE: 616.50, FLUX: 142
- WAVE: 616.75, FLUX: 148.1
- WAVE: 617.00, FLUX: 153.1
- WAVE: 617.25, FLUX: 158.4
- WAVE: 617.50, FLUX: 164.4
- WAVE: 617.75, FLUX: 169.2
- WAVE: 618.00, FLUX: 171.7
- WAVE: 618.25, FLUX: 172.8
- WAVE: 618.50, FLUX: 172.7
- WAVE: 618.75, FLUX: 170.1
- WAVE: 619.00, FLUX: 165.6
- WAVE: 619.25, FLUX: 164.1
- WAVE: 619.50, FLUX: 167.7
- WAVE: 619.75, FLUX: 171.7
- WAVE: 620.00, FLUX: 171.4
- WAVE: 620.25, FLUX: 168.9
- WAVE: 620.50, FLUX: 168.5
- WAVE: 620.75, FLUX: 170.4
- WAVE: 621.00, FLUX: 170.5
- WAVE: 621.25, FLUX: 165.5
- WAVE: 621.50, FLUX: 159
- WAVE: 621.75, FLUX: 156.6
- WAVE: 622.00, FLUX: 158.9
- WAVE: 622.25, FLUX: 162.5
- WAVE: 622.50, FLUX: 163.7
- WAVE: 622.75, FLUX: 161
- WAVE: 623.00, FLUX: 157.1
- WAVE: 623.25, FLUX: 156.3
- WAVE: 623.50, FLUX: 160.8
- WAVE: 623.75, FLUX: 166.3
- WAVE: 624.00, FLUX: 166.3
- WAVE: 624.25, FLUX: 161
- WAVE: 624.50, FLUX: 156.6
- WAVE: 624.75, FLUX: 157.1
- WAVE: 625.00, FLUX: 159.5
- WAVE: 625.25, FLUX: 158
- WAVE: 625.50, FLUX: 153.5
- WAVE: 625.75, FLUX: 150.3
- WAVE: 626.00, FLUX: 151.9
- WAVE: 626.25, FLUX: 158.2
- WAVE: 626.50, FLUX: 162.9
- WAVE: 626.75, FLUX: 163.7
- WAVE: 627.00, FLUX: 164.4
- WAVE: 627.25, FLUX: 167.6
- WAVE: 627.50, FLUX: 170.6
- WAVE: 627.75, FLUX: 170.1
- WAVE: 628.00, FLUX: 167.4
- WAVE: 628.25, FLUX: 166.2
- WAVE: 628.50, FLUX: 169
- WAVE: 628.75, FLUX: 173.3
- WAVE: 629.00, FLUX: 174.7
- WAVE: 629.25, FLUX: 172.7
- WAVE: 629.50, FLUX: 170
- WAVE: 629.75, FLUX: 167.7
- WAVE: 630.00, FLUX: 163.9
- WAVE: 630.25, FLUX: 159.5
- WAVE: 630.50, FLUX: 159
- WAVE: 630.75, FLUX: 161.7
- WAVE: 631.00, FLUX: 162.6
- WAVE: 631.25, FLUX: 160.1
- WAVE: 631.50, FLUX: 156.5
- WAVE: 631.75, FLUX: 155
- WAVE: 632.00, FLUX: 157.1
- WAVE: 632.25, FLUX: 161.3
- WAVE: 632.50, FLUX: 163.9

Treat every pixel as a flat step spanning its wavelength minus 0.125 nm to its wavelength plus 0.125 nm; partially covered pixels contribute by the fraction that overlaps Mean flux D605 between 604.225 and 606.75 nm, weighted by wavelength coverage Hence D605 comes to 174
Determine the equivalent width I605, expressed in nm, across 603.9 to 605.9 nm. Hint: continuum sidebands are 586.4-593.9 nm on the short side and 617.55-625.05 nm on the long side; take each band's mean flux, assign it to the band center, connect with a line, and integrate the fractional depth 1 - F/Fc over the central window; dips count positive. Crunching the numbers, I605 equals -0.20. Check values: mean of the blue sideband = 156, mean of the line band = 176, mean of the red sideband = 165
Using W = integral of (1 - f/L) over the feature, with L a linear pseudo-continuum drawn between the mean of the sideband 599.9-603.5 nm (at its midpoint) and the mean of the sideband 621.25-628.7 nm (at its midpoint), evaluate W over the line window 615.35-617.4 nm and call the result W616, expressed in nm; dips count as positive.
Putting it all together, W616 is 0.162 nm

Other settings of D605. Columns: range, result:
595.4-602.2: 172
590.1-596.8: 169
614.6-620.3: 162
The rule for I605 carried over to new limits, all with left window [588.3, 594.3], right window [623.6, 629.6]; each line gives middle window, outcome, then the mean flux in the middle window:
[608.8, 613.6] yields -0.173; 165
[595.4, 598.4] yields -0.327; 171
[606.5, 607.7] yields -0.118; 173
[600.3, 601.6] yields -0.122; 170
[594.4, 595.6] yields -0.140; 172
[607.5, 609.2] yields -0.135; 171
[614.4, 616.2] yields -0.005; 161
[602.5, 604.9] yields -0.272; 174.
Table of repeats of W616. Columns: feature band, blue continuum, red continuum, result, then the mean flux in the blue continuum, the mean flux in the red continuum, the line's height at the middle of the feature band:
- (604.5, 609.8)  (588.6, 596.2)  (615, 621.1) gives -0.38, 157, 163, 161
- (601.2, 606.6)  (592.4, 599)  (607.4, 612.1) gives -0.11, 171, 167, 169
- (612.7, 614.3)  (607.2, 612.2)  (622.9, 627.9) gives 0.03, 167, 161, 166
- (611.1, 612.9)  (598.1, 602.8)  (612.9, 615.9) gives 0.02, 171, 163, 164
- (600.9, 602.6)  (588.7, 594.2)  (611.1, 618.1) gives -0.15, 152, 160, 156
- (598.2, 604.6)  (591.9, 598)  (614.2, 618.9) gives -0.16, 171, 161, 168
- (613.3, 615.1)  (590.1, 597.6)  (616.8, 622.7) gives 0.04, 169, 166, 166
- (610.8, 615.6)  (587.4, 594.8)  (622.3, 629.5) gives -0.08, 156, 163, 161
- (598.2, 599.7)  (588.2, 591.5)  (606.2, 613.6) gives -0.22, 139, 167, 152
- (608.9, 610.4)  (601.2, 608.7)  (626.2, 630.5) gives 0.04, 172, 167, 171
